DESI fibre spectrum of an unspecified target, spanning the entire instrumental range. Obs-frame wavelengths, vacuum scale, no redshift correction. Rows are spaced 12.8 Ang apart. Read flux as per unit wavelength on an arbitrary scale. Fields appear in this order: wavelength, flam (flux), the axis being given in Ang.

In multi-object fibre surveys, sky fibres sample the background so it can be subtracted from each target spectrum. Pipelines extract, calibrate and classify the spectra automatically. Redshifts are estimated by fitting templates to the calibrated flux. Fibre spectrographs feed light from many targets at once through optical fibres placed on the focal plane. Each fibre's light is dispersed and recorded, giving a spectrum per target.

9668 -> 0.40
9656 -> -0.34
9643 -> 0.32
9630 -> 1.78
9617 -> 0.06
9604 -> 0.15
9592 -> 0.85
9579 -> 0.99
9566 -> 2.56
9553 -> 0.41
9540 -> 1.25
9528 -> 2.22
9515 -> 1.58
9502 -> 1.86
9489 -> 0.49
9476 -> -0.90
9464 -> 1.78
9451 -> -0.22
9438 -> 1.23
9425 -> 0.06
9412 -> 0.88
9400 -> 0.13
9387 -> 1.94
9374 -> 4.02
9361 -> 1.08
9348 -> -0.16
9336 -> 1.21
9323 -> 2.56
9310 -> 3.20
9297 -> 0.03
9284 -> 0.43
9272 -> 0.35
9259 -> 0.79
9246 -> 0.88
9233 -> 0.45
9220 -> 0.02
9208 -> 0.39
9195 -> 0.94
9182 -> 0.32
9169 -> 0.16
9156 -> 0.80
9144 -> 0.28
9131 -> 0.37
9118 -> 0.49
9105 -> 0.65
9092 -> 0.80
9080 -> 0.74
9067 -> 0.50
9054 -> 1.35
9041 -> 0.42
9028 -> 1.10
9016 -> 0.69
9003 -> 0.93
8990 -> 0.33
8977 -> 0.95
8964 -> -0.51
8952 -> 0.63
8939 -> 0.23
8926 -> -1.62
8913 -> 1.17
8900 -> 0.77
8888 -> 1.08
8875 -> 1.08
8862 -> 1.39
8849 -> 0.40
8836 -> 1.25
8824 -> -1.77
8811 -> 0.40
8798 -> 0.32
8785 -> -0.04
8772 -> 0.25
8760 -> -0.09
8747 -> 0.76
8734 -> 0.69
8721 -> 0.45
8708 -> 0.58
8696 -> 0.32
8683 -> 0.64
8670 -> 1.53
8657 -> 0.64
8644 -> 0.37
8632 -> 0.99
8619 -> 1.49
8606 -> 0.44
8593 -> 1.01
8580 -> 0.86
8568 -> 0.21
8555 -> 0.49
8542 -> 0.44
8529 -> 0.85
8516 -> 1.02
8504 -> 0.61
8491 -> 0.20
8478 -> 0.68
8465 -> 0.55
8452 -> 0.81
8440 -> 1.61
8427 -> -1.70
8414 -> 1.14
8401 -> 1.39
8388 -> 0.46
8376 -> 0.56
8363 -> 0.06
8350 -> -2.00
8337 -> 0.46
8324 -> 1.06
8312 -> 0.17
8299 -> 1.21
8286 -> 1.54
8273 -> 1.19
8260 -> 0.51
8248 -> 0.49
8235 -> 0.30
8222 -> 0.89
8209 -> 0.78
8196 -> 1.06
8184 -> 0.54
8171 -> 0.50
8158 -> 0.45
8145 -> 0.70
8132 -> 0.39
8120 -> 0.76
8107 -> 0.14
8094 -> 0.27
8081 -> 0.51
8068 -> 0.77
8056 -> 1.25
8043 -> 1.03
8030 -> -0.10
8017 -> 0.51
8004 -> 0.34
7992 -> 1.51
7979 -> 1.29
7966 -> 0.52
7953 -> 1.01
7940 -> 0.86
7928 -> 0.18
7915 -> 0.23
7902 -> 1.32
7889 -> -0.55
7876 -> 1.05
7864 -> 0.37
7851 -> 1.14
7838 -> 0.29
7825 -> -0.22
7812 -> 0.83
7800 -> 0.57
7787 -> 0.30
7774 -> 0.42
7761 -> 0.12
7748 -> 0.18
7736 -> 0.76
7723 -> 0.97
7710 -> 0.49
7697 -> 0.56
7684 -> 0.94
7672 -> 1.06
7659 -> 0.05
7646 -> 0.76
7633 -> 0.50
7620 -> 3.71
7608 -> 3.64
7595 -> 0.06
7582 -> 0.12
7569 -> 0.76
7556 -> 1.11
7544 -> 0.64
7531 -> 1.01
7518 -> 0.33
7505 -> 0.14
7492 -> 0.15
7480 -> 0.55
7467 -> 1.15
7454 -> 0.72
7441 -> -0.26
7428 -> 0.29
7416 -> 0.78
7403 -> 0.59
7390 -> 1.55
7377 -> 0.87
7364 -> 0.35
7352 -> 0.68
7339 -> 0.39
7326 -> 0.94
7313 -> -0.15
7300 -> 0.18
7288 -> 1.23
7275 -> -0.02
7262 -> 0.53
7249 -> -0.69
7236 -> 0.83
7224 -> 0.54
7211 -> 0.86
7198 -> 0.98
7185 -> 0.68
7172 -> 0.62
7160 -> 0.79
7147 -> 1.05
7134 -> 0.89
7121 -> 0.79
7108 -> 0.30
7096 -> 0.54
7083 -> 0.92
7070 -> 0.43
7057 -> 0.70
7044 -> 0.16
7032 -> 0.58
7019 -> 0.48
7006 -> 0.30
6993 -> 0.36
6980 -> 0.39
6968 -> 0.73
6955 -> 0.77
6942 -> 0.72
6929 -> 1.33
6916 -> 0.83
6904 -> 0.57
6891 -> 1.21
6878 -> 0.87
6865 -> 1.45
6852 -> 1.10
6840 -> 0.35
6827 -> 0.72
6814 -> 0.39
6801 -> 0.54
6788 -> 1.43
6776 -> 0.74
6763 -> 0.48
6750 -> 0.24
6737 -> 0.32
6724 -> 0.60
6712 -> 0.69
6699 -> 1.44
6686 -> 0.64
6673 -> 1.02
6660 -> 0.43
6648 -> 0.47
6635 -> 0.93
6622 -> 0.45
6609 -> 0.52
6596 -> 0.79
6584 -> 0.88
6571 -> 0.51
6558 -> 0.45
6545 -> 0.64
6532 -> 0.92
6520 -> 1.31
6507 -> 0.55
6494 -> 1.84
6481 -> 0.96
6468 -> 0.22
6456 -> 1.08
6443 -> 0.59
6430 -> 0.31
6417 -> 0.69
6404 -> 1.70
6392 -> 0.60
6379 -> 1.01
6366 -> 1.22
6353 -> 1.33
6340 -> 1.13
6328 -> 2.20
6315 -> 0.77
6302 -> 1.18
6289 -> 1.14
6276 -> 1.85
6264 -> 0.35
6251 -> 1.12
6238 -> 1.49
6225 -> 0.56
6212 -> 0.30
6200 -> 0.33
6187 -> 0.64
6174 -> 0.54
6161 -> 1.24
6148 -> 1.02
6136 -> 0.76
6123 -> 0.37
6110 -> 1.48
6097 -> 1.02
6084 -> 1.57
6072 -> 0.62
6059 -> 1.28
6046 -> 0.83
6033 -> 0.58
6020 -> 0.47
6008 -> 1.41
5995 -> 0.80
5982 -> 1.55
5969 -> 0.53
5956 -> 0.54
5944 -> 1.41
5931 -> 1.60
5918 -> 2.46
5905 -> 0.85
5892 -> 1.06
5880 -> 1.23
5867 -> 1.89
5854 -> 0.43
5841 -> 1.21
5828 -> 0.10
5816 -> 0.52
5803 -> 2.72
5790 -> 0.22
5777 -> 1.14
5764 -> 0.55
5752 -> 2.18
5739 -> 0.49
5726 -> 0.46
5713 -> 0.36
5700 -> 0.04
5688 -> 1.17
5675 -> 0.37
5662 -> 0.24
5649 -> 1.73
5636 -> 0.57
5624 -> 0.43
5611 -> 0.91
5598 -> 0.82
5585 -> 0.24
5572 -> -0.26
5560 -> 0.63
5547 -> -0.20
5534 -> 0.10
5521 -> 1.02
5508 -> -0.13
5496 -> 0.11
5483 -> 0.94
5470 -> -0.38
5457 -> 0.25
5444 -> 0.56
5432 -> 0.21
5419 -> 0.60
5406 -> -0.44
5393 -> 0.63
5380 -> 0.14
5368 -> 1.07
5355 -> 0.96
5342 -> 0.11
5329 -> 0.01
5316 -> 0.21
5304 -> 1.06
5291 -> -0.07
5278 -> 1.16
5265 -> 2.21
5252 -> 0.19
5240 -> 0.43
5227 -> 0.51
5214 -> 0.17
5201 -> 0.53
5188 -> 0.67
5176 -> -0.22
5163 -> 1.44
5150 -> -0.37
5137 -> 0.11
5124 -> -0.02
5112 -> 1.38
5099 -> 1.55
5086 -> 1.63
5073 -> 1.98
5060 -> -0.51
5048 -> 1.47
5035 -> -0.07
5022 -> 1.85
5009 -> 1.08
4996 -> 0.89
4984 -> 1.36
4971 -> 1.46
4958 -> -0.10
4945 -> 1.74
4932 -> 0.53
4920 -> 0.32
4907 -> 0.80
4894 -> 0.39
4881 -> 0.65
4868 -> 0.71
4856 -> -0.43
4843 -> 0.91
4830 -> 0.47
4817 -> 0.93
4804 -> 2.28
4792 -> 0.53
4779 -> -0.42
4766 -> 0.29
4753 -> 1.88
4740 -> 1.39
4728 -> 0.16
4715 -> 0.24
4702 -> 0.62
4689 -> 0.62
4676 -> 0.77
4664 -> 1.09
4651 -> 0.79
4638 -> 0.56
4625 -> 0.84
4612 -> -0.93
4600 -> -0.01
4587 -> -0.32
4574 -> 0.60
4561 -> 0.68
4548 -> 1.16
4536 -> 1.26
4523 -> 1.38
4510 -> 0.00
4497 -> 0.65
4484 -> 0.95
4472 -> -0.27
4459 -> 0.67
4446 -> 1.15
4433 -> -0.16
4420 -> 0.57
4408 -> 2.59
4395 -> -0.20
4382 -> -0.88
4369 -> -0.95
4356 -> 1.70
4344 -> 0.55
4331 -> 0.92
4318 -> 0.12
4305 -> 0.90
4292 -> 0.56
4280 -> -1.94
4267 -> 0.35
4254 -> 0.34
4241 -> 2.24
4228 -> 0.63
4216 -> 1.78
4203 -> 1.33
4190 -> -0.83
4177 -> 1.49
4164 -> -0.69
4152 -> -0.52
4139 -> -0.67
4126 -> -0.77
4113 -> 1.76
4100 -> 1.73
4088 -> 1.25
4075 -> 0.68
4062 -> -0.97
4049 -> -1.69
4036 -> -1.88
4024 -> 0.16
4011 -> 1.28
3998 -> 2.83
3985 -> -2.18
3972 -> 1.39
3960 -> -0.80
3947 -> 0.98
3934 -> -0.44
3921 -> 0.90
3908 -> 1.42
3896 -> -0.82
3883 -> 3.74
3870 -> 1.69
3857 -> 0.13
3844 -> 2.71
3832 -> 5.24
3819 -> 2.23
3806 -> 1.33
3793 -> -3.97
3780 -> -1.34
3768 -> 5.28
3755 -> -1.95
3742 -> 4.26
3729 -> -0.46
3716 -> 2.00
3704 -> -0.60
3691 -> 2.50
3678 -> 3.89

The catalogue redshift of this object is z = 1.042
